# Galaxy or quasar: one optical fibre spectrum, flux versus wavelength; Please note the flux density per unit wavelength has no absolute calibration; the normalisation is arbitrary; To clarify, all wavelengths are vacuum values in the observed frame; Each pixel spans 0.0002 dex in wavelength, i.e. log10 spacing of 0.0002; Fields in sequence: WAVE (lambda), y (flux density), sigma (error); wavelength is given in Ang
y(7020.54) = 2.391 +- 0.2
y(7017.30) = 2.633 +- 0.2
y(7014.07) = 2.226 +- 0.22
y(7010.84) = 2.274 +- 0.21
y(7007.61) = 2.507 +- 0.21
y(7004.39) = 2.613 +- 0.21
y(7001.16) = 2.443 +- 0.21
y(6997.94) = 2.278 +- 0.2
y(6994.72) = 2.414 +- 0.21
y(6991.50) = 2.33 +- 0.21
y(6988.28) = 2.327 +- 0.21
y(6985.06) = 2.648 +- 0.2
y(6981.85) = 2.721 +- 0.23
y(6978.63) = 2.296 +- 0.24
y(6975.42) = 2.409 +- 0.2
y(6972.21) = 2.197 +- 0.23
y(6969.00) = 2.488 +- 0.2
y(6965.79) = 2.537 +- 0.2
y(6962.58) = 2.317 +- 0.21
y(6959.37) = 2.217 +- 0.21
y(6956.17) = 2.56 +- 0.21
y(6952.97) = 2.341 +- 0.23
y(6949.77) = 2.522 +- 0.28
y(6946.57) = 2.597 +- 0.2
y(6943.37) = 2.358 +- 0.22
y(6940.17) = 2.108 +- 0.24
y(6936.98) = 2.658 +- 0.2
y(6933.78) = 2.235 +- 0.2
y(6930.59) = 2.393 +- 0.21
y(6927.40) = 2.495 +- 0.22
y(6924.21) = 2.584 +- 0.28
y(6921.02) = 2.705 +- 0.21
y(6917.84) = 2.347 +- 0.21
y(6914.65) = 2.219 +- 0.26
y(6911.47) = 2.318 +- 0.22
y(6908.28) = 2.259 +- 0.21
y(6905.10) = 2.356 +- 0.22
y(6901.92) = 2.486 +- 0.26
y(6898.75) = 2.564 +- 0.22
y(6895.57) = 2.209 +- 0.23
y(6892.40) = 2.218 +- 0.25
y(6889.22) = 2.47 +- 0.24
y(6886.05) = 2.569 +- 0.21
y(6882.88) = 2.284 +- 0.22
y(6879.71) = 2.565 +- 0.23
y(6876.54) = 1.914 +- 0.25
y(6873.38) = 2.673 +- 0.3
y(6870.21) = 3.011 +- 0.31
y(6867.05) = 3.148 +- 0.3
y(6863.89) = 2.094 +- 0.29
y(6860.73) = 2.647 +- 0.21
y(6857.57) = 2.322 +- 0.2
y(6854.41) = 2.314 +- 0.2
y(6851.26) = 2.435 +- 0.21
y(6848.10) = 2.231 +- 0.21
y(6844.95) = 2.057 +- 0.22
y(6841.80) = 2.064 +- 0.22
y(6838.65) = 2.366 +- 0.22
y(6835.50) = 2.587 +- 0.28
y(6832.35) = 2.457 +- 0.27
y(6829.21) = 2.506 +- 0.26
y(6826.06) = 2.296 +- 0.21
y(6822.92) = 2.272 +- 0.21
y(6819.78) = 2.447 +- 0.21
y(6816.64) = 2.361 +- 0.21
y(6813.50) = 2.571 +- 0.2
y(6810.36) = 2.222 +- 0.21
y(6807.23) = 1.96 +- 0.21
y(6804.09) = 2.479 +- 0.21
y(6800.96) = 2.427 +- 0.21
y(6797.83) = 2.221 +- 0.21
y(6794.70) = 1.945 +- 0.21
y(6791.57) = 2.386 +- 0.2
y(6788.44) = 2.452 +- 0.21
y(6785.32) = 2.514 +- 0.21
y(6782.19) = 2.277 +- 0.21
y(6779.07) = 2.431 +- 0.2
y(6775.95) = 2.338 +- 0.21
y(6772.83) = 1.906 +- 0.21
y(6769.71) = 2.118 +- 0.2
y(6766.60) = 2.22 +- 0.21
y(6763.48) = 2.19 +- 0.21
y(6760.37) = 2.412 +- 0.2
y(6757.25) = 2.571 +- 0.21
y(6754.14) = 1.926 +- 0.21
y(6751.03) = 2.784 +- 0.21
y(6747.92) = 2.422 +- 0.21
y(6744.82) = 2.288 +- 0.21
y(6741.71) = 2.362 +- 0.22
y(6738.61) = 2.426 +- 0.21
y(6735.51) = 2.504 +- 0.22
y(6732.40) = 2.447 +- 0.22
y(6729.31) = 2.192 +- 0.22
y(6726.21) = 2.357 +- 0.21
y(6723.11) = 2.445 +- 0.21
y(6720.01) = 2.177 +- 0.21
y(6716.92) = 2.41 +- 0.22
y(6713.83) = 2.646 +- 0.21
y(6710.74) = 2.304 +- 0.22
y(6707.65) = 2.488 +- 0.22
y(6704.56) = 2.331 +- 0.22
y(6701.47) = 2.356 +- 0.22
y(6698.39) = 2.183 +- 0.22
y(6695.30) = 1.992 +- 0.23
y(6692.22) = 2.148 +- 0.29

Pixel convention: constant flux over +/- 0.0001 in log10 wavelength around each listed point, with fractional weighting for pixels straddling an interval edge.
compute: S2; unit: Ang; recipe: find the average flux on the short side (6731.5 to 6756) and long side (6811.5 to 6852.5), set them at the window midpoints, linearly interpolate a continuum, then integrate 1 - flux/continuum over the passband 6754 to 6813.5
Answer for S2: 2.5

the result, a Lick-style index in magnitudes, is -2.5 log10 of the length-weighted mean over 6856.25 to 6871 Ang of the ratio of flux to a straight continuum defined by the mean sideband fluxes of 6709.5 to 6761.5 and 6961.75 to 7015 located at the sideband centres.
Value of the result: -0.10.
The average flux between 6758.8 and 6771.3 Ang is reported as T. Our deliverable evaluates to 2.23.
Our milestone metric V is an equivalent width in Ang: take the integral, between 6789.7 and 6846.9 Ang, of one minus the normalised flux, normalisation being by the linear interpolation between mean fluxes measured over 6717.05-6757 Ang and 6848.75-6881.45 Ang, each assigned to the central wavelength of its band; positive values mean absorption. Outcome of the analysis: 3.3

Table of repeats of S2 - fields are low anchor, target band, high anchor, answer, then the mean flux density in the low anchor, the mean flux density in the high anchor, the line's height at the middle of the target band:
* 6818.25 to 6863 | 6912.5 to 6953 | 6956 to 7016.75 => -0.68 Ang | 2.35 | 2.41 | 2.39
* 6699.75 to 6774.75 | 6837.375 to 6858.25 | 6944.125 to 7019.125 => 1.15 Ang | 2.34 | 2.43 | 2.38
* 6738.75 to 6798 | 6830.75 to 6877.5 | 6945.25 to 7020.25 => -1.42 Ang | 2.31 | 2.43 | 2.36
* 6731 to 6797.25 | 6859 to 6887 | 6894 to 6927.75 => -1.81 Ang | 2.33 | 2.41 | 2.39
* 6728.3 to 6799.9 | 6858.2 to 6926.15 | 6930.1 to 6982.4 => -2.34 Ang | 2.32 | 2.4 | 2.38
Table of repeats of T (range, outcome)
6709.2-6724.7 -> 2.4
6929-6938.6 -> 2.43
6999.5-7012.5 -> 2.46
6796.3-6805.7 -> 2.37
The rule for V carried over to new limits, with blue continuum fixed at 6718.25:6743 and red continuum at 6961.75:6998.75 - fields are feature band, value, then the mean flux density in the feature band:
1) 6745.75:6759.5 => -0.29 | 2.42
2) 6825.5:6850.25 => 0.66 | 2.32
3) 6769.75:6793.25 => 0.61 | 2.31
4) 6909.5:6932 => -0.27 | 2.43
